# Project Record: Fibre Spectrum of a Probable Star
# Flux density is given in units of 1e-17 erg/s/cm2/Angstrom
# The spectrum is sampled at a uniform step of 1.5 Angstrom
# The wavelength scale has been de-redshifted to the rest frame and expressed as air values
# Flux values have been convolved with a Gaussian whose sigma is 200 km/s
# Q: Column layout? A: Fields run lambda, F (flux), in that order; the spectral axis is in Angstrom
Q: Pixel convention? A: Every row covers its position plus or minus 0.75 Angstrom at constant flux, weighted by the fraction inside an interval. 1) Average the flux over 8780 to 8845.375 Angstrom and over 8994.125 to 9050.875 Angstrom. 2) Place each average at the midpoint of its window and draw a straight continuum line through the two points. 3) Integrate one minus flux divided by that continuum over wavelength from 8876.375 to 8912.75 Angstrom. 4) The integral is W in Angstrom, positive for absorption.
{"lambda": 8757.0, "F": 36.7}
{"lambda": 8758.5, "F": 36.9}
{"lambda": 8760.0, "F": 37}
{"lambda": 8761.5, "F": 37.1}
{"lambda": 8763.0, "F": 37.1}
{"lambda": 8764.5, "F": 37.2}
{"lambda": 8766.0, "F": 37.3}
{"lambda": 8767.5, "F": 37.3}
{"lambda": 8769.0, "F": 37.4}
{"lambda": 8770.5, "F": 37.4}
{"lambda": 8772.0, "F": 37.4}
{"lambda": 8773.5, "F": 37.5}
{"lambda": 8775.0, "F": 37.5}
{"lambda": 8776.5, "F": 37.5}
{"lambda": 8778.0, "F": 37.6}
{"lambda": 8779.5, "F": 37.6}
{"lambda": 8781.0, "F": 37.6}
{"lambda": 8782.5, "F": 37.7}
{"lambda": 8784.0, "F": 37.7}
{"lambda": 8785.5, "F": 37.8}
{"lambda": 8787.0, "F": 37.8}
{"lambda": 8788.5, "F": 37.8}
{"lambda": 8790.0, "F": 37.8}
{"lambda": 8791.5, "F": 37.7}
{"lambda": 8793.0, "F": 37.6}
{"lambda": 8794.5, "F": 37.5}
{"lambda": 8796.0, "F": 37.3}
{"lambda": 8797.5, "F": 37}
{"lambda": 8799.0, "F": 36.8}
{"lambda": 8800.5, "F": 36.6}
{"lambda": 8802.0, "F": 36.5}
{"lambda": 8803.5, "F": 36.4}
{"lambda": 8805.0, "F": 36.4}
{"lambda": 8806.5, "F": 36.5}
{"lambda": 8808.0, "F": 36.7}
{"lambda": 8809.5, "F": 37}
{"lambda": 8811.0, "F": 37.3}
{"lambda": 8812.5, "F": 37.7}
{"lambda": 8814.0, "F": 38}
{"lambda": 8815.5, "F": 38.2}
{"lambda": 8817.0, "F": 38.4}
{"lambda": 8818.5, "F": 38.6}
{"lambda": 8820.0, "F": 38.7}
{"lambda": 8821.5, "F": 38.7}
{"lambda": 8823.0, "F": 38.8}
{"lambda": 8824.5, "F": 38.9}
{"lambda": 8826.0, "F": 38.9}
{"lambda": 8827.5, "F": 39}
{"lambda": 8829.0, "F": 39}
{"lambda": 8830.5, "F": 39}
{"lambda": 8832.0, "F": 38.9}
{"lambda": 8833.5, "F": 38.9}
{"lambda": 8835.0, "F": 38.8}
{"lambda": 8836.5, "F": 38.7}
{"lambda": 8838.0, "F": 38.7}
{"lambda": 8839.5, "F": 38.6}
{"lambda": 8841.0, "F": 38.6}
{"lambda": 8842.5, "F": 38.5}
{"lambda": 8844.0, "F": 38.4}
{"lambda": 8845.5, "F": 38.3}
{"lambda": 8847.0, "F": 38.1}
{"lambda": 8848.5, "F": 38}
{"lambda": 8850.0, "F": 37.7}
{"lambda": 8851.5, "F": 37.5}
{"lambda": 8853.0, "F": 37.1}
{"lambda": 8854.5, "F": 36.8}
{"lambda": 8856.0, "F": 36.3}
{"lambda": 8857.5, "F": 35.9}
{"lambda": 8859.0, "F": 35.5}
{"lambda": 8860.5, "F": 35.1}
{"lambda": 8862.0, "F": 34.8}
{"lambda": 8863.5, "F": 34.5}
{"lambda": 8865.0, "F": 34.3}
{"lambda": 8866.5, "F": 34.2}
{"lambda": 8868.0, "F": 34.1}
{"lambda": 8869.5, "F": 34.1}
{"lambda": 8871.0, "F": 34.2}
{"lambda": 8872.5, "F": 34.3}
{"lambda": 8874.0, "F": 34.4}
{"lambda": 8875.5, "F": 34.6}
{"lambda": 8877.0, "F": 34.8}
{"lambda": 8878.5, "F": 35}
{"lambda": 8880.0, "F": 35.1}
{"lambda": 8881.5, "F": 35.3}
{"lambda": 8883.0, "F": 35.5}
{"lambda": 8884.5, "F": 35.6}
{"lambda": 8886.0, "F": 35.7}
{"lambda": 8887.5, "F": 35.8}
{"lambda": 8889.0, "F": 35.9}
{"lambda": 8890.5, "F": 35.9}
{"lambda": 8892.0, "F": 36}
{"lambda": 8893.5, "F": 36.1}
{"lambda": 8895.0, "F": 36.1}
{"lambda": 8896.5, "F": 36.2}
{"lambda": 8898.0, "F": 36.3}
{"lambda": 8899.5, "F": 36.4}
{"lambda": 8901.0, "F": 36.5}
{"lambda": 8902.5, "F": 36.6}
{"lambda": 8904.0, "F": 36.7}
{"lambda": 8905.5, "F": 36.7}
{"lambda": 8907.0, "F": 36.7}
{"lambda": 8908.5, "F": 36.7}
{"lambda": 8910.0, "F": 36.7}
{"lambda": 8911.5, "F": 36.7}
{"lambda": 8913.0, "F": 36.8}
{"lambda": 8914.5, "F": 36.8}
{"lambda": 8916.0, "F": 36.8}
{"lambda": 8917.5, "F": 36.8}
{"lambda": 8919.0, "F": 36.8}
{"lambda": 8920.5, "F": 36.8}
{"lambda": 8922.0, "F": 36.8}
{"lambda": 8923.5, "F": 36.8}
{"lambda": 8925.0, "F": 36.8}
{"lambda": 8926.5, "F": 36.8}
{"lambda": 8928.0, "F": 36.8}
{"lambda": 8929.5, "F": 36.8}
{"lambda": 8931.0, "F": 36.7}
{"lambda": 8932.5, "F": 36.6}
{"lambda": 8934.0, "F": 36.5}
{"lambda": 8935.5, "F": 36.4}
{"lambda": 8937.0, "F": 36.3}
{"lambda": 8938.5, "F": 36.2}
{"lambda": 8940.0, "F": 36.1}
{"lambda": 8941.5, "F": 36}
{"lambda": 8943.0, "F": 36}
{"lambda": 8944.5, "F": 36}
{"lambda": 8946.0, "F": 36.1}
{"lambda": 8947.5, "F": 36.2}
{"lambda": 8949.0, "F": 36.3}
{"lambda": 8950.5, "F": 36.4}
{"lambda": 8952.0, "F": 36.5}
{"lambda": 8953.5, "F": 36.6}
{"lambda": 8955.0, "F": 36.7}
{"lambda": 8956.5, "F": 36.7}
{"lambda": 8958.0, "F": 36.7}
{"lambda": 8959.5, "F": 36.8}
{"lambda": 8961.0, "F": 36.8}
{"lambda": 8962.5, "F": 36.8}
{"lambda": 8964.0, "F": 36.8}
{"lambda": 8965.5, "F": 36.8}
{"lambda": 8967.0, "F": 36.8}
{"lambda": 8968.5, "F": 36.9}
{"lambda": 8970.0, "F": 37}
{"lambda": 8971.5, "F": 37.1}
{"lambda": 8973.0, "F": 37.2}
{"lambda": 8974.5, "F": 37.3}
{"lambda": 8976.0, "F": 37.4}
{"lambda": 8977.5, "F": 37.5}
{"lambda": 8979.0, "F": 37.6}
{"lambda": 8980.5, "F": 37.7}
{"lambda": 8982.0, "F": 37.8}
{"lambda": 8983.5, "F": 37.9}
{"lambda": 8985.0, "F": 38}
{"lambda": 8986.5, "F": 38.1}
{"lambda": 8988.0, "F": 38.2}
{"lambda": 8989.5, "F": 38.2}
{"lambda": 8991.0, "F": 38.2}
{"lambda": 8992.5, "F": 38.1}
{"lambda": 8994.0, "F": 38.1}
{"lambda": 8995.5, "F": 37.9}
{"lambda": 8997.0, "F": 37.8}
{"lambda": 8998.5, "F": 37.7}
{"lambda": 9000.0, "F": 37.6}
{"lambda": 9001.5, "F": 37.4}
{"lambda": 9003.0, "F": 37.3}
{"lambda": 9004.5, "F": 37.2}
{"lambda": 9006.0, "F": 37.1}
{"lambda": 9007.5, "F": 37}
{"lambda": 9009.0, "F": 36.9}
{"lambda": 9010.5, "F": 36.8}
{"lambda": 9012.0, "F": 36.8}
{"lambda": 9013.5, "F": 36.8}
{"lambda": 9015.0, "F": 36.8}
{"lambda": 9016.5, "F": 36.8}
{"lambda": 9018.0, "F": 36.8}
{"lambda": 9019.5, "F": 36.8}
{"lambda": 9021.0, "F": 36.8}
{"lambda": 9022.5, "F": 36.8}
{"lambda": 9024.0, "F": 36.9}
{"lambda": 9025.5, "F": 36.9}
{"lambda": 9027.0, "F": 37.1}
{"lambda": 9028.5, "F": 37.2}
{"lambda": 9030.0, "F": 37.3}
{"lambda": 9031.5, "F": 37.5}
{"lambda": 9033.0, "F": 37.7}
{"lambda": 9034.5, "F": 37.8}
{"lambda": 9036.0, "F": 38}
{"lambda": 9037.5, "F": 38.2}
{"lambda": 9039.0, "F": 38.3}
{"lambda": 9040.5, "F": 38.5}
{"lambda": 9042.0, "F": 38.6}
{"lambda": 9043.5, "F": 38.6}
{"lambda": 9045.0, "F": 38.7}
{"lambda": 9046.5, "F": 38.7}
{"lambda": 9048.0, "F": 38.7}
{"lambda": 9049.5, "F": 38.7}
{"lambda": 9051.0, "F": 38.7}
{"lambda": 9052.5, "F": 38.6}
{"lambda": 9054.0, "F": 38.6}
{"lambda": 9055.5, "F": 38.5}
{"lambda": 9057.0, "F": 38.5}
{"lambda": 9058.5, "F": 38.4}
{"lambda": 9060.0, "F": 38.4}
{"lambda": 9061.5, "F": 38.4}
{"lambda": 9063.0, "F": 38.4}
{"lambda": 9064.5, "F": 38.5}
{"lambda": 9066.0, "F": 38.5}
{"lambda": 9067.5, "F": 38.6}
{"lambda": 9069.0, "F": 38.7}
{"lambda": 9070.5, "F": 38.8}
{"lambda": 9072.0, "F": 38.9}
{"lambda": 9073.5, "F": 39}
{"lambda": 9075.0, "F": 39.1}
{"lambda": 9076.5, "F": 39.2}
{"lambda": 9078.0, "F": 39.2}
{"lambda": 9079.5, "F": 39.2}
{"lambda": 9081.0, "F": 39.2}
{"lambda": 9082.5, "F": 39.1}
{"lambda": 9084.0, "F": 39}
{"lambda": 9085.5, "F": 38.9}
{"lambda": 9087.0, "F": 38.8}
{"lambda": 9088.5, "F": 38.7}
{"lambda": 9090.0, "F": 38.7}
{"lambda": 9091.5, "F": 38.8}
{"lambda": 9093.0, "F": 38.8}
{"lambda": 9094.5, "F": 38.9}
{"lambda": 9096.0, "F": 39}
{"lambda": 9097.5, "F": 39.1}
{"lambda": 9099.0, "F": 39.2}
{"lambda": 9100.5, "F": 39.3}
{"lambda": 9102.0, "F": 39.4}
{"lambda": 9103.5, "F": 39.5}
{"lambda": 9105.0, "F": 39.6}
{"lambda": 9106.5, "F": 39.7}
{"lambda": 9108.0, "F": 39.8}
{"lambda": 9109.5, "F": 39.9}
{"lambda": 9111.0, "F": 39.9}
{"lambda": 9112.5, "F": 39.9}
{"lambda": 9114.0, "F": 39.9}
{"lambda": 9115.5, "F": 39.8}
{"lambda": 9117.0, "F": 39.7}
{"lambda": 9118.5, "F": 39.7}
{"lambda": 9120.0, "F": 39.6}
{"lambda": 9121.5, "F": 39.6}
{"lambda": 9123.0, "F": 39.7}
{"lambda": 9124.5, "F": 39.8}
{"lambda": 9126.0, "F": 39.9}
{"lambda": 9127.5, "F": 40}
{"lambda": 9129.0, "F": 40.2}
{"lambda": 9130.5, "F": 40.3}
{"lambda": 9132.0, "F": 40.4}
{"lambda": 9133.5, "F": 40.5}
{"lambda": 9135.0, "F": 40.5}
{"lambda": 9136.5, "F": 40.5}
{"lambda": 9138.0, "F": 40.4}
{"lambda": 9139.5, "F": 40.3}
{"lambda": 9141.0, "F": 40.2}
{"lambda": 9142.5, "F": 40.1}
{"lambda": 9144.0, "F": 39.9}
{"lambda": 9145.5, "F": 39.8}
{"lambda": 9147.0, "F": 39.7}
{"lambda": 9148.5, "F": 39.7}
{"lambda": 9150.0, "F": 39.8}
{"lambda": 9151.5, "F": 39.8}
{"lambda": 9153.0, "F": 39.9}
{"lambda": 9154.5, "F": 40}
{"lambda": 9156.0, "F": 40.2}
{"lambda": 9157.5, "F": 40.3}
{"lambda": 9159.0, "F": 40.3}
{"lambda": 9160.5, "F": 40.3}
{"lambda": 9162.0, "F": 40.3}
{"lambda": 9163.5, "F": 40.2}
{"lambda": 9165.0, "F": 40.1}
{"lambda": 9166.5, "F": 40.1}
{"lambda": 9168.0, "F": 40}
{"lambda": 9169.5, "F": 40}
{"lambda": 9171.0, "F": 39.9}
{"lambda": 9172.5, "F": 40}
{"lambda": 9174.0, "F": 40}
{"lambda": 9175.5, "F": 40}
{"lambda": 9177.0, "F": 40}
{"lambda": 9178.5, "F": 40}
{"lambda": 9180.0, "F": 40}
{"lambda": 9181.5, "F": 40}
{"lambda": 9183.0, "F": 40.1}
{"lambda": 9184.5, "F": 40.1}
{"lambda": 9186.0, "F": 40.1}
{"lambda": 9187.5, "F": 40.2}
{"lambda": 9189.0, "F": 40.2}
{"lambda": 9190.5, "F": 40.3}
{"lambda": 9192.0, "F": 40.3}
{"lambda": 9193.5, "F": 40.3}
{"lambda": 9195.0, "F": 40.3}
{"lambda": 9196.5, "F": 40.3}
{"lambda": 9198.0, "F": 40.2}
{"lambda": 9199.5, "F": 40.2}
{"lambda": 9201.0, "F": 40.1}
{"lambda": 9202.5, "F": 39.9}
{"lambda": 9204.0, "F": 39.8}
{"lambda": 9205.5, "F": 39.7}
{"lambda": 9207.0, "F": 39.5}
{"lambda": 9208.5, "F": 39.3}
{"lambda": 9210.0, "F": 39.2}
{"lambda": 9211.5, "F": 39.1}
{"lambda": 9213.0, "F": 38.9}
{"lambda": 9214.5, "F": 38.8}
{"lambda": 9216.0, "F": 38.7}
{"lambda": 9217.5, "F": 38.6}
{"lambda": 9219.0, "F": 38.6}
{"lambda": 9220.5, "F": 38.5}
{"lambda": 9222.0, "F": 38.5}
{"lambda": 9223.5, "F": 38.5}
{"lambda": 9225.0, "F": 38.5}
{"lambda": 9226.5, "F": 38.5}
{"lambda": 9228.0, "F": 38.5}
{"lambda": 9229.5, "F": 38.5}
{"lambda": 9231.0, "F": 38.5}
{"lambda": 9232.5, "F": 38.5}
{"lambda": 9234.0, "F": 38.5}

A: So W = 1.7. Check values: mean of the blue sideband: 37.9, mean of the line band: 36.1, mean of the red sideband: 37.5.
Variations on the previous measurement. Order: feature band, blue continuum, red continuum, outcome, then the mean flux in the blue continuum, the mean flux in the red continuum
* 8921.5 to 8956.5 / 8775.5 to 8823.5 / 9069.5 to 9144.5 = 1.81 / 37.5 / 39.5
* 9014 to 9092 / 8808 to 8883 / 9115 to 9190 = 1.61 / 37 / 40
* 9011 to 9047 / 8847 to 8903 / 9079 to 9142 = 0.70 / 35.7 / 39.6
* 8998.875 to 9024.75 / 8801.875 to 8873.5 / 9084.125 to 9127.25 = 1.11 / 37.2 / 39.4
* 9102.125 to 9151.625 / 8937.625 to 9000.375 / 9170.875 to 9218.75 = -1.20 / 37.1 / 39.8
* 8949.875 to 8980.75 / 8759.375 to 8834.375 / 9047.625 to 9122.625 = 1.24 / 37.7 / 39.1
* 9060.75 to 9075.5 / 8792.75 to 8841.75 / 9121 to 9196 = 0.32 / 38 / 40.1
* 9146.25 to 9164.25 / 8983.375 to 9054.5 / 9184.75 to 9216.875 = -0.36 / 37.7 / 39.8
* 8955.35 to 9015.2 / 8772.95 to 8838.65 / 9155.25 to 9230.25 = 2.09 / 37.8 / 39.7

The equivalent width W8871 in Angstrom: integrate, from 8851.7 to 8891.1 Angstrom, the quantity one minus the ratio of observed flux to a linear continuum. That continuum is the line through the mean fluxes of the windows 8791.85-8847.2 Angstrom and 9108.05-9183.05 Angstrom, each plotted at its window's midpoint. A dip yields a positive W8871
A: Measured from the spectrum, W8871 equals 3.19 Angstrom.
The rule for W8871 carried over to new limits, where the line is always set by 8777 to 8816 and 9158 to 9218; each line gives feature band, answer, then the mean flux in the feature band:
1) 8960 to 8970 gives 0.42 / 36.8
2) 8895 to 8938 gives 1.66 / 36.6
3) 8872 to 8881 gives 0.74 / 34.7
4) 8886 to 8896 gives 0.53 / 36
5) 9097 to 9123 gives -0.16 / 39.6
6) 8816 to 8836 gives -0.69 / 38.8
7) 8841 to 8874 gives 1.42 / 36.1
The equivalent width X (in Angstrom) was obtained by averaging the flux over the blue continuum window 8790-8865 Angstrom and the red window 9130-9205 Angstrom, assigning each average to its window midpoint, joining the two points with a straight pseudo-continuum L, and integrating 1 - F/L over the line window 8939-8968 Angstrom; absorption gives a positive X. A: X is 1.5 Angstrom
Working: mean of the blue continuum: 37.6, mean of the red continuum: 40.1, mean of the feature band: 36.5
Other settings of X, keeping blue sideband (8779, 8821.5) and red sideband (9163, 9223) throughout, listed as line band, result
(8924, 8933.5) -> 0.4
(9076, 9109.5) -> 0.0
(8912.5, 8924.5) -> 0.4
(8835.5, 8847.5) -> -0.3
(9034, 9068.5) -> 0.4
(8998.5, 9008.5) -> 0.4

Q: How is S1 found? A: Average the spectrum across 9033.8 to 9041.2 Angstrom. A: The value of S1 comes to 38.2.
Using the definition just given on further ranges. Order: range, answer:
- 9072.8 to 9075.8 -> 39.1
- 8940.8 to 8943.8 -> 36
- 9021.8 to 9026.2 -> 36.9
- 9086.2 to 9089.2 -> 38.8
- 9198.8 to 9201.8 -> 40.1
